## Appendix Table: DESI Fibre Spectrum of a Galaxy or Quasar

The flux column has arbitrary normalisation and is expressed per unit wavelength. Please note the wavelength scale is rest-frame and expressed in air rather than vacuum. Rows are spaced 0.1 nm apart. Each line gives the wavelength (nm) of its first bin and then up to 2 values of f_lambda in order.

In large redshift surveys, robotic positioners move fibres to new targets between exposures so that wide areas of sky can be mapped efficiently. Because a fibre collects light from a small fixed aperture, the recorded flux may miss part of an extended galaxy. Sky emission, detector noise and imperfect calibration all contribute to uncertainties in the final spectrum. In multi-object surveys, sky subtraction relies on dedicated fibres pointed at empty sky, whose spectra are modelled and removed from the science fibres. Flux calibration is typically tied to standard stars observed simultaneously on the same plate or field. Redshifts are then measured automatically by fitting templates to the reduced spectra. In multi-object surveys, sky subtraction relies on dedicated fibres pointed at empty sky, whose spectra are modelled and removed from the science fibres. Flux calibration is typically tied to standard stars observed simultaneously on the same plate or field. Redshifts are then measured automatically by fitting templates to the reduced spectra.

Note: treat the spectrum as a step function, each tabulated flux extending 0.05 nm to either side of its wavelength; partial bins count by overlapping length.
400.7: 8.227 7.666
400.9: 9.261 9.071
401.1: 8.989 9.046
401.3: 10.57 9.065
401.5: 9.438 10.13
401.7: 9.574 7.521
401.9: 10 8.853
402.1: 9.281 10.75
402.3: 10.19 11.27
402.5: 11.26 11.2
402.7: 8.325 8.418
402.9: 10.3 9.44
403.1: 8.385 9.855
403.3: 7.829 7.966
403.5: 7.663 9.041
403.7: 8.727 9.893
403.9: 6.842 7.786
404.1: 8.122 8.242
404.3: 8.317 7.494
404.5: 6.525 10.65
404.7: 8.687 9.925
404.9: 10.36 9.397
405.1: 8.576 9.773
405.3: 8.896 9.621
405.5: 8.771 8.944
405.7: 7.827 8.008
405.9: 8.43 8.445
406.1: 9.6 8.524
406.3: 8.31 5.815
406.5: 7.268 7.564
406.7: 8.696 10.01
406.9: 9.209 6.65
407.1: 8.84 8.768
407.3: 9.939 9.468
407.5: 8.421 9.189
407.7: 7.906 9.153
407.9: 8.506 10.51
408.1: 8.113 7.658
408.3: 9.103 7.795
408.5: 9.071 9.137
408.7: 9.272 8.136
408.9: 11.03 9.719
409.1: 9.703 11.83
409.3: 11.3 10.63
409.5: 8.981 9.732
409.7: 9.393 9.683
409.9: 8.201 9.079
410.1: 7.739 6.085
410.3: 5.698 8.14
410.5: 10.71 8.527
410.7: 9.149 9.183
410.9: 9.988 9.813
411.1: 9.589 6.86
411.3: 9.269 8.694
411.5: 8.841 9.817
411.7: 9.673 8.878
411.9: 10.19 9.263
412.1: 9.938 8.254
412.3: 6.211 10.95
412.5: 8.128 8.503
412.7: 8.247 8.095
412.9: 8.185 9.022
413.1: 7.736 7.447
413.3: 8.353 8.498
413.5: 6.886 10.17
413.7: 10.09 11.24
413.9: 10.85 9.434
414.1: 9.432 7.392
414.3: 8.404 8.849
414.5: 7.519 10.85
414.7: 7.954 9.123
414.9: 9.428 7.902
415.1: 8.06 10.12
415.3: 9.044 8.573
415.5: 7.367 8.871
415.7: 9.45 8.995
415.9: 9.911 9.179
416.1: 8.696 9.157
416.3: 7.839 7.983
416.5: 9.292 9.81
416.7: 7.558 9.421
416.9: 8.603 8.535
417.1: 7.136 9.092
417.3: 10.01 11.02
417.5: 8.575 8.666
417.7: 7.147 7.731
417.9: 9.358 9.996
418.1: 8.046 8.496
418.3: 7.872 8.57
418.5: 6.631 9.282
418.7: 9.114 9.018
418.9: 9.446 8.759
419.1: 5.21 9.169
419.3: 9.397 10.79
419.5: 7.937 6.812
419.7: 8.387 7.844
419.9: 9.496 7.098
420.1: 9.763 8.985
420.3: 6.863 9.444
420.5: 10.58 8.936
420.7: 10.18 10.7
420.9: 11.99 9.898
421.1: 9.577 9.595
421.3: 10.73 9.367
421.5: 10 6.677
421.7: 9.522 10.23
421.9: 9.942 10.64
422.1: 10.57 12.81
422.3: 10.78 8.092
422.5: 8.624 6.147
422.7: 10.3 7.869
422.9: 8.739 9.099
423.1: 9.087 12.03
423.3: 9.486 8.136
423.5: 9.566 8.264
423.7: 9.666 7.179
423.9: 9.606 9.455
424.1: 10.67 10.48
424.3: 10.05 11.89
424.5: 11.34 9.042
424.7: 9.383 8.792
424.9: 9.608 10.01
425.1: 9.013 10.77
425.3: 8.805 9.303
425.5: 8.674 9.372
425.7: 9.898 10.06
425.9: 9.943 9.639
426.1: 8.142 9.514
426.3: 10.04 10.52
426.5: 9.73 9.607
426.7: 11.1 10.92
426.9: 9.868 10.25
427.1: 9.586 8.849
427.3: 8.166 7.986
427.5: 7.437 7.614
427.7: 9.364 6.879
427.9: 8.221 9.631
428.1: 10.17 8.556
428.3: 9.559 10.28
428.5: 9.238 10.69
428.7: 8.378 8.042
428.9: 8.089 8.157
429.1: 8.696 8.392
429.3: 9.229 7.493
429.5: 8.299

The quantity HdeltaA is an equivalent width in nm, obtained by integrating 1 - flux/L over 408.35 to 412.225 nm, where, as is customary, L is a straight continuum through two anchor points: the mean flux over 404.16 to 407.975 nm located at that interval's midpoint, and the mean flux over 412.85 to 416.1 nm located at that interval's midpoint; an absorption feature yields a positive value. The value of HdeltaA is -0.17 nm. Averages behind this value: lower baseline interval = 8.66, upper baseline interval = 8.88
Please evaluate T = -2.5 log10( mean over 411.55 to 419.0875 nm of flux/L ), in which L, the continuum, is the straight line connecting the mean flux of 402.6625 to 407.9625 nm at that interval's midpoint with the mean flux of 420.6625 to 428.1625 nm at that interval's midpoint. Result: 0.04 mag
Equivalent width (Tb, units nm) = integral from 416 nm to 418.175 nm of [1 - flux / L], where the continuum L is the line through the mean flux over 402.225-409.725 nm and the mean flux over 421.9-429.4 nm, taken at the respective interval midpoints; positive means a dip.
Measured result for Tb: 0.104 nm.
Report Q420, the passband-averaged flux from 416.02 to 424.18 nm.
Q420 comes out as 9.05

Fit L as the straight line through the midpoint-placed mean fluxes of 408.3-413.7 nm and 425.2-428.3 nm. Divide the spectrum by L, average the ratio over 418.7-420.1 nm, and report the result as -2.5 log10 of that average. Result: 0.08 mag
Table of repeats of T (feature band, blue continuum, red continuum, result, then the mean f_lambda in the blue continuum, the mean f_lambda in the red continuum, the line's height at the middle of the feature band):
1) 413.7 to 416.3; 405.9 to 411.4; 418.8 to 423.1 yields 0.00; 8.87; 9.21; 9.04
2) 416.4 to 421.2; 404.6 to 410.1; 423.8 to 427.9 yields 0.05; 9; 9.49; 9.3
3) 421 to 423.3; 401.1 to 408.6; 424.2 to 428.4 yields -0.02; 8.89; 9.47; 9.36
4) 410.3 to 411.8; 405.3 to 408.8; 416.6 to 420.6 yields -0.05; 8.6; 8.63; 8.61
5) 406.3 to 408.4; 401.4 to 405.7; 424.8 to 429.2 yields 0.07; 9.09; 9.25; 9.11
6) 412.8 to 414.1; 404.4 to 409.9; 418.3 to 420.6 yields -0.03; 8.97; 8.57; 8.76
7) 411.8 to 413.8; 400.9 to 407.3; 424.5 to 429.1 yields 0.04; 8.91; 9.28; 9.05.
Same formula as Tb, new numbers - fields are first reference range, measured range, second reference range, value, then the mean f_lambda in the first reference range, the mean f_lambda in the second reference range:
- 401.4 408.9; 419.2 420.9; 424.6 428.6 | 0.03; 8.88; 9.36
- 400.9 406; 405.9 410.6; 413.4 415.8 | 0.10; 9.06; 8.99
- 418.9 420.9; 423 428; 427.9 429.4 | -0.28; 8.85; 9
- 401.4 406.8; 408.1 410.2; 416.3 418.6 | -0.11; 8.89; 8.61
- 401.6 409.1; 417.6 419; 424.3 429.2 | 0.10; 8.89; 9.35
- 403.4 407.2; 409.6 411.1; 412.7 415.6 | -0.01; 8.52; 8.78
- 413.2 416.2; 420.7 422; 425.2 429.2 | -0.11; 8.96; 9.21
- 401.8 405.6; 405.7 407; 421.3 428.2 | 0.13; 9.08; 9.45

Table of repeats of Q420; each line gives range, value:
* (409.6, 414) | 8.84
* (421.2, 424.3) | 9.47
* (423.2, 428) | 9.43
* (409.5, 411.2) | 8.74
